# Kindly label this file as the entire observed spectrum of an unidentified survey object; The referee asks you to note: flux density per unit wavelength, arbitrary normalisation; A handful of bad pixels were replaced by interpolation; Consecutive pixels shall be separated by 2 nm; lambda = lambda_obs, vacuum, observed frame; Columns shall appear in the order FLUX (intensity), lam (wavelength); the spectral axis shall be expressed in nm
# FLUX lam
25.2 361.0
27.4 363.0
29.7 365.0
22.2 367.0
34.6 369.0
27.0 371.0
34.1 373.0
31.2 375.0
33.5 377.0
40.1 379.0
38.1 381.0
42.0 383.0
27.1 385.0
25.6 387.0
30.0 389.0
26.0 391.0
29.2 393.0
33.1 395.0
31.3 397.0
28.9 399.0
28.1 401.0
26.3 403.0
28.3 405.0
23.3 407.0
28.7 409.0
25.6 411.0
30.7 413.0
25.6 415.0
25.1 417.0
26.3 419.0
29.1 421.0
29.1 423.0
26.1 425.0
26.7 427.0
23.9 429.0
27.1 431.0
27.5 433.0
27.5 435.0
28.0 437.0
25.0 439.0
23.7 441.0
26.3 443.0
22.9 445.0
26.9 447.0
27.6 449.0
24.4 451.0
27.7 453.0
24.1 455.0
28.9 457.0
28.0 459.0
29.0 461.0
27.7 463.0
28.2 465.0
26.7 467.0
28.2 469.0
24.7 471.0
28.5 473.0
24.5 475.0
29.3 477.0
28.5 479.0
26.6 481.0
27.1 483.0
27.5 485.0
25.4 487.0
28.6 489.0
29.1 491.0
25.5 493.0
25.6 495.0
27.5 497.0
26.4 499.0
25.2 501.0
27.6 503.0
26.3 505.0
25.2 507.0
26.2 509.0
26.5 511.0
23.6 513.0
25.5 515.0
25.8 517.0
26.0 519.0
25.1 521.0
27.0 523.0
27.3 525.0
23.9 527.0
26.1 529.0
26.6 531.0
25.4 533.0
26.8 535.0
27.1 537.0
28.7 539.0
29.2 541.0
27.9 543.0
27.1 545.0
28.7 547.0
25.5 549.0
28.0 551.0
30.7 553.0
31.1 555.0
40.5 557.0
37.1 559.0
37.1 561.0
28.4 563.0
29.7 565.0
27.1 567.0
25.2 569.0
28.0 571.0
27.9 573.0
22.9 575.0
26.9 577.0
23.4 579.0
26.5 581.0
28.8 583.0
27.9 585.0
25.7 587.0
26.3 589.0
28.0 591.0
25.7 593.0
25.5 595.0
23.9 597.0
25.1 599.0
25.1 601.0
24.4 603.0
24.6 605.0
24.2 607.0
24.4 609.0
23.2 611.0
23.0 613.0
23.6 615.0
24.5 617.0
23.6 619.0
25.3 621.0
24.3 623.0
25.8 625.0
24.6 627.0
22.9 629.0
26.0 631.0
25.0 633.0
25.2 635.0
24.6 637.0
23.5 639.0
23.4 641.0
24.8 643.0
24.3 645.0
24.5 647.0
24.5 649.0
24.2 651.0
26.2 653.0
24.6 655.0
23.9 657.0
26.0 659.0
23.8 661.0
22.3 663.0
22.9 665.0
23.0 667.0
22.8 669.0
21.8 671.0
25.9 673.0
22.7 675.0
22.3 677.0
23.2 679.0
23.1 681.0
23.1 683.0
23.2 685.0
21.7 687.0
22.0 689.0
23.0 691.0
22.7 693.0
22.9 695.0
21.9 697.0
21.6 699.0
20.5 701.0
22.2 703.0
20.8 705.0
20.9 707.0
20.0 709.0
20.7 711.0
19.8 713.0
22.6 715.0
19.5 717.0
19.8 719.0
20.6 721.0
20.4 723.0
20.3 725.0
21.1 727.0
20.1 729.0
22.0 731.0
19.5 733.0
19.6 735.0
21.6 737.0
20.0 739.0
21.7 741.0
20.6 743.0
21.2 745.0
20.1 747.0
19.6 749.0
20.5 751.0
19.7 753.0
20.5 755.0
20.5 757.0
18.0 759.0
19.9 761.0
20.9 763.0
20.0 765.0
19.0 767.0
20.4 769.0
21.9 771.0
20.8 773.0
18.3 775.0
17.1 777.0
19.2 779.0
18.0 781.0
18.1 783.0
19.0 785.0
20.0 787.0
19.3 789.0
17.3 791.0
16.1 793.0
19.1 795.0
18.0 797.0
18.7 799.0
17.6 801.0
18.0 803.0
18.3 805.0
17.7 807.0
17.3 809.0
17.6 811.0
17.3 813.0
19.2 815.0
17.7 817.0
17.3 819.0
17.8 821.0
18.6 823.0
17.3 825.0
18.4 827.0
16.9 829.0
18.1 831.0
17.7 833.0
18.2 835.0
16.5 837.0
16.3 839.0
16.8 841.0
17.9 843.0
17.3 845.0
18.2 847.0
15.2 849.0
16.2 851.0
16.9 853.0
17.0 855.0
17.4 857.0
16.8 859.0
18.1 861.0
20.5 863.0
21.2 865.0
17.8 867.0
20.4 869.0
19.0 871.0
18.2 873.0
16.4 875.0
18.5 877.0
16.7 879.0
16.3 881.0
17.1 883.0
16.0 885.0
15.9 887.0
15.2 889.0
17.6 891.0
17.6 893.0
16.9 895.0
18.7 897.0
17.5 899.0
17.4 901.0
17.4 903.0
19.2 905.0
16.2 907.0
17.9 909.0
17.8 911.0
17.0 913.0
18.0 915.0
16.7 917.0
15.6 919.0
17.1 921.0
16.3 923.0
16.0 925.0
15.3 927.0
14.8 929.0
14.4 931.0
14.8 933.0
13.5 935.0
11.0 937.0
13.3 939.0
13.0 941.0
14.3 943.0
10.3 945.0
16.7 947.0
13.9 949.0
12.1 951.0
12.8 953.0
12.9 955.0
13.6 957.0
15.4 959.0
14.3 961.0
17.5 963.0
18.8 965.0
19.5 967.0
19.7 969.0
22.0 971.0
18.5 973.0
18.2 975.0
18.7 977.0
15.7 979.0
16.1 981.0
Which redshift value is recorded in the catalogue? 1.56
